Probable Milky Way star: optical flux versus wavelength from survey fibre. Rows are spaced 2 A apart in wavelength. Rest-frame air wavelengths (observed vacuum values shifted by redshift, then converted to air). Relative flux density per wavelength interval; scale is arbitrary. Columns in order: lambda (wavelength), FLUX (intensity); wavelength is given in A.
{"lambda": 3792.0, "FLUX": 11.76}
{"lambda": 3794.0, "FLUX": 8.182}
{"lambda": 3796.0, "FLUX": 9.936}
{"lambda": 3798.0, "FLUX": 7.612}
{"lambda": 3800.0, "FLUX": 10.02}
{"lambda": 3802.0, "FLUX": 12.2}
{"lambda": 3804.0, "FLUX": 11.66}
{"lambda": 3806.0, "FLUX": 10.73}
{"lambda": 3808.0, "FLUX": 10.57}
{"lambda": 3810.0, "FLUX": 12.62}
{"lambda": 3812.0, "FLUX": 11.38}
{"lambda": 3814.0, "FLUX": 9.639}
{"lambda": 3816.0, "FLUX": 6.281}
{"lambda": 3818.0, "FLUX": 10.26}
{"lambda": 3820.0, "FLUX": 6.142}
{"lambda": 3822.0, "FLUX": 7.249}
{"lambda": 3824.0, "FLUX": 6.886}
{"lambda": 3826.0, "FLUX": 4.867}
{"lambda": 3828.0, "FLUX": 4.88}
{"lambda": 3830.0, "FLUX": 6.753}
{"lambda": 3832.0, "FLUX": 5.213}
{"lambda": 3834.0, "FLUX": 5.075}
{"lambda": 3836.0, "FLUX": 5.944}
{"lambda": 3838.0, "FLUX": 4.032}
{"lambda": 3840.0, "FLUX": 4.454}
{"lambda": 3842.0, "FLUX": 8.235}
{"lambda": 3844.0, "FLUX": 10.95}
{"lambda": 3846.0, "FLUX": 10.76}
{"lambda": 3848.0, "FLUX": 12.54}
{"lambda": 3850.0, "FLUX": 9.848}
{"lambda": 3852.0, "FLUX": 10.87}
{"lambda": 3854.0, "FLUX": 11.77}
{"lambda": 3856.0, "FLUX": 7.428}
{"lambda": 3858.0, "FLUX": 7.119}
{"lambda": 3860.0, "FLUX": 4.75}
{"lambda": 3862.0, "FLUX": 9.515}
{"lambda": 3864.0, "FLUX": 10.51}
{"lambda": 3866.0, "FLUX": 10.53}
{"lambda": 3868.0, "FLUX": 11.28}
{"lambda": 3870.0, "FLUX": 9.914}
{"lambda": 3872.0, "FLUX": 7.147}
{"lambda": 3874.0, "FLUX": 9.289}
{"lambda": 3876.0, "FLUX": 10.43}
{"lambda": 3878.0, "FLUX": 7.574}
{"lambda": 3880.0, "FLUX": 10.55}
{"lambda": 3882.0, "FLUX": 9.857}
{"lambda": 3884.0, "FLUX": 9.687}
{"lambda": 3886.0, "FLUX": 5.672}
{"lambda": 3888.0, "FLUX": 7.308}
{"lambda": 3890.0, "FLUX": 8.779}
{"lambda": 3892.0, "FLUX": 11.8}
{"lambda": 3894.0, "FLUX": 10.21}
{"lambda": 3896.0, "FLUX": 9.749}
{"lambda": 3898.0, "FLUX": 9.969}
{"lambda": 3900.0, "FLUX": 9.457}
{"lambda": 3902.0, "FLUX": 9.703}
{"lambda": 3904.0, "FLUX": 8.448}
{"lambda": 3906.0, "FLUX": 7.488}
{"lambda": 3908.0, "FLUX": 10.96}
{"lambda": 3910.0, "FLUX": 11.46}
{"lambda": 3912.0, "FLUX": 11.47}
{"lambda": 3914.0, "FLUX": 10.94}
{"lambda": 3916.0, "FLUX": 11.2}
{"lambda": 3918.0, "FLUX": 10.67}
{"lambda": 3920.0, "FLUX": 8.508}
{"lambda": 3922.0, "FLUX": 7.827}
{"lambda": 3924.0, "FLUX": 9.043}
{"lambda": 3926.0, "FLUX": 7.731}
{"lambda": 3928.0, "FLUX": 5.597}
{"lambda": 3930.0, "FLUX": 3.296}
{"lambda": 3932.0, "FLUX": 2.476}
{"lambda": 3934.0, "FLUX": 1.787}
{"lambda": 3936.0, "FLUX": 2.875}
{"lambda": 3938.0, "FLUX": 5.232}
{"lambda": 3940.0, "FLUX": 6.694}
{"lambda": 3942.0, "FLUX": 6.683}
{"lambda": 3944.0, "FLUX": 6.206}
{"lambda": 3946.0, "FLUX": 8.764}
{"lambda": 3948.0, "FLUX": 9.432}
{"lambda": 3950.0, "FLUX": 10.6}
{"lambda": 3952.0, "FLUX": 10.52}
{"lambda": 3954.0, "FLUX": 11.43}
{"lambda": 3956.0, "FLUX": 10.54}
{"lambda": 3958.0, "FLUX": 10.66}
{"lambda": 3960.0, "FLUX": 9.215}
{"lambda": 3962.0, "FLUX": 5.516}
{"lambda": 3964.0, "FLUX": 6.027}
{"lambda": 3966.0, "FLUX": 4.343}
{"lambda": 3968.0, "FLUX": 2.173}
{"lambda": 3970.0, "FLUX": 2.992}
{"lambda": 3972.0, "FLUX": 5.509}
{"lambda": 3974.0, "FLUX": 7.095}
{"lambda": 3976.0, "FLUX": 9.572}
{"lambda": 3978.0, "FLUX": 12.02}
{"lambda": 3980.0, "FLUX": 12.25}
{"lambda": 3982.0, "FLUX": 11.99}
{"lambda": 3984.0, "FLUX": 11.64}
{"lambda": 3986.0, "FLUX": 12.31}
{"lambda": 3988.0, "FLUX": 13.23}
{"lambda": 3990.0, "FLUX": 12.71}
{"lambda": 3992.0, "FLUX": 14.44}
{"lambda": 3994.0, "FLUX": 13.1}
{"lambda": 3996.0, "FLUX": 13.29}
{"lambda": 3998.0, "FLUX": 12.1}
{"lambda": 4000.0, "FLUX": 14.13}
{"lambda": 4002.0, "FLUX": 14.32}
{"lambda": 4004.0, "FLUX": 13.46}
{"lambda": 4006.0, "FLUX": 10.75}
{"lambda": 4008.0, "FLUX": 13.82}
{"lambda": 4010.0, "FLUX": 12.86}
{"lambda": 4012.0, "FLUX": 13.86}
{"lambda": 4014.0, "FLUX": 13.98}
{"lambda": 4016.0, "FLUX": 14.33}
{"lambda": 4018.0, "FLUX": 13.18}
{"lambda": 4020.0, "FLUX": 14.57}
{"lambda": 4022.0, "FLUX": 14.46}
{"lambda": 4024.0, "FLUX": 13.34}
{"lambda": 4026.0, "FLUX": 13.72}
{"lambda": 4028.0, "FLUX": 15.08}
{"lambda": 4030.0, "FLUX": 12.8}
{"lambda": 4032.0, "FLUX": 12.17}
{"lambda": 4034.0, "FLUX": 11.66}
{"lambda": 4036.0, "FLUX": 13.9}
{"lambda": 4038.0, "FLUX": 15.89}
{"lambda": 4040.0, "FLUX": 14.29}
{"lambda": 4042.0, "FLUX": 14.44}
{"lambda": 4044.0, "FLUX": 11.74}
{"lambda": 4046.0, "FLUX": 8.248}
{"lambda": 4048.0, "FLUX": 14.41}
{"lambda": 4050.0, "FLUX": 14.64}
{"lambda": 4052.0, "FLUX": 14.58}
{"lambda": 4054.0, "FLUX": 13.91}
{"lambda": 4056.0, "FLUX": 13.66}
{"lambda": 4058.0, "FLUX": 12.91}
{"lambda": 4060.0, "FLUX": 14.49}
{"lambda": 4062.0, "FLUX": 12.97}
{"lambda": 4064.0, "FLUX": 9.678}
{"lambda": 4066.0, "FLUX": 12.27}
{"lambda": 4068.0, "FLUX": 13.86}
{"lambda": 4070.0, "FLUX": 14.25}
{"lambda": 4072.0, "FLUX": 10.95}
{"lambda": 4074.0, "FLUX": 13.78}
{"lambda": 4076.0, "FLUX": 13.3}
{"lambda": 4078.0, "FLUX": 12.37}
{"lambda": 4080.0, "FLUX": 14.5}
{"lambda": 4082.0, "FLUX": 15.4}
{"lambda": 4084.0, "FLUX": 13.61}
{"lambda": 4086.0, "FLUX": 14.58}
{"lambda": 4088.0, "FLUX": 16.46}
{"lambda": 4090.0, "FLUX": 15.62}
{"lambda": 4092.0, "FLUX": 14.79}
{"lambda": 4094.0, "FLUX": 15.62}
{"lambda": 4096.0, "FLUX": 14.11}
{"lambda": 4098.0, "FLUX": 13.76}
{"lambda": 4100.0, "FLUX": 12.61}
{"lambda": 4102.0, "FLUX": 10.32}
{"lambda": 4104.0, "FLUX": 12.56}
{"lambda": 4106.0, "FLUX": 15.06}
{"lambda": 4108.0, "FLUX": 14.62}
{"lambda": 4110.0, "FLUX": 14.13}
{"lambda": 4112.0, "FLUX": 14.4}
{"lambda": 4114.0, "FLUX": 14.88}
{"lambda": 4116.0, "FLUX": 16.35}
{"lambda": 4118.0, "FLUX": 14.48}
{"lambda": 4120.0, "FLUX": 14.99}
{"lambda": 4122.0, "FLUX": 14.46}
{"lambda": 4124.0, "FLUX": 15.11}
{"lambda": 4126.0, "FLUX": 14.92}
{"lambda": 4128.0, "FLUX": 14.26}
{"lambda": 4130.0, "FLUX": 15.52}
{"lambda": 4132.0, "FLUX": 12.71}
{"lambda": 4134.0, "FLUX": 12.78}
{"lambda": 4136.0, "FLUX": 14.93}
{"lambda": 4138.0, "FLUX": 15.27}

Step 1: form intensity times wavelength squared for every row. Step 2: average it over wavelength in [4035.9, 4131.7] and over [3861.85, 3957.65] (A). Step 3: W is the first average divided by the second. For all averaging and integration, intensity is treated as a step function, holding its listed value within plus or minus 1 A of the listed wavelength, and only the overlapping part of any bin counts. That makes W 1.75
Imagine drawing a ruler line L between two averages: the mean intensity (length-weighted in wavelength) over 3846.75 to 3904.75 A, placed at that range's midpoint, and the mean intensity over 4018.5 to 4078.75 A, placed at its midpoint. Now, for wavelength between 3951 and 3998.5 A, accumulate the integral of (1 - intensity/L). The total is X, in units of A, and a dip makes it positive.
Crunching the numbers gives 7.8 A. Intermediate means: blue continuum 9.38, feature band 9.75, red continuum 13.3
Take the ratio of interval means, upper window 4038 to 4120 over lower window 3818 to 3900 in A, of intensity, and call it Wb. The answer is 1.63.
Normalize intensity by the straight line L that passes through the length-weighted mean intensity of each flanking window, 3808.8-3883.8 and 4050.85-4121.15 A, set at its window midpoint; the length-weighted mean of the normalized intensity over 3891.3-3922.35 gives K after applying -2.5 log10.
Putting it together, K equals -0.02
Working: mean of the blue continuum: 8.47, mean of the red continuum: 13.9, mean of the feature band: 10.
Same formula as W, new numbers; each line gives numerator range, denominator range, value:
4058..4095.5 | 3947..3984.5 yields 1.70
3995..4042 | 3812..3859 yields 1.91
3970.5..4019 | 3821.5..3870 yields 1.64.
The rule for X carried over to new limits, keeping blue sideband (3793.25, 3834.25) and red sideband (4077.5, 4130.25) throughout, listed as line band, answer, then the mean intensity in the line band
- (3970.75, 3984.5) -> 2.4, 9.82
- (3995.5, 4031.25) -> -2.7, 13.6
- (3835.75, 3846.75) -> 2.1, 7.42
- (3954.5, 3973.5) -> 8.3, 6.48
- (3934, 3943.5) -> 5.2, 5.04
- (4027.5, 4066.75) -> 0.3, 13.2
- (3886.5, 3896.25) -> 0.7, 9.36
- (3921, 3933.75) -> 6.0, 5.75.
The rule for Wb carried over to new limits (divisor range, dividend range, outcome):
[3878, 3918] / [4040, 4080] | 1.35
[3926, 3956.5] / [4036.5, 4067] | 1.95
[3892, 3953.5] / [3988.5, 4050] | 1.62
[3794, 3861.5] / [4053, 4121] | 1.64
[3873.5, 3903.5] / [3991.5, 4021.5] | 1.45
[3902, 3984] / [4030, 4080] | 1.64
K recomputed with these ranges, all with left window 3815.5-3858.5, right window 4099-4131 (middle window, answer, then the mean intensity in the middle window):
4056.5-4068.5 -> 0.03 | 12.7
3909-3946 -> 0.32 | 7.25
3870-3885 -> -0.08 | 9.27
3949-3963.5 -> 0.09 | 9.65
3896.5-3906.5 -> 0.01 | 9.13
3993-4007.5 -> -0.13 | 13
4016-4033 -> -0.13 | 13.7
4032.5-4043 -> -0.12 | 13.9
